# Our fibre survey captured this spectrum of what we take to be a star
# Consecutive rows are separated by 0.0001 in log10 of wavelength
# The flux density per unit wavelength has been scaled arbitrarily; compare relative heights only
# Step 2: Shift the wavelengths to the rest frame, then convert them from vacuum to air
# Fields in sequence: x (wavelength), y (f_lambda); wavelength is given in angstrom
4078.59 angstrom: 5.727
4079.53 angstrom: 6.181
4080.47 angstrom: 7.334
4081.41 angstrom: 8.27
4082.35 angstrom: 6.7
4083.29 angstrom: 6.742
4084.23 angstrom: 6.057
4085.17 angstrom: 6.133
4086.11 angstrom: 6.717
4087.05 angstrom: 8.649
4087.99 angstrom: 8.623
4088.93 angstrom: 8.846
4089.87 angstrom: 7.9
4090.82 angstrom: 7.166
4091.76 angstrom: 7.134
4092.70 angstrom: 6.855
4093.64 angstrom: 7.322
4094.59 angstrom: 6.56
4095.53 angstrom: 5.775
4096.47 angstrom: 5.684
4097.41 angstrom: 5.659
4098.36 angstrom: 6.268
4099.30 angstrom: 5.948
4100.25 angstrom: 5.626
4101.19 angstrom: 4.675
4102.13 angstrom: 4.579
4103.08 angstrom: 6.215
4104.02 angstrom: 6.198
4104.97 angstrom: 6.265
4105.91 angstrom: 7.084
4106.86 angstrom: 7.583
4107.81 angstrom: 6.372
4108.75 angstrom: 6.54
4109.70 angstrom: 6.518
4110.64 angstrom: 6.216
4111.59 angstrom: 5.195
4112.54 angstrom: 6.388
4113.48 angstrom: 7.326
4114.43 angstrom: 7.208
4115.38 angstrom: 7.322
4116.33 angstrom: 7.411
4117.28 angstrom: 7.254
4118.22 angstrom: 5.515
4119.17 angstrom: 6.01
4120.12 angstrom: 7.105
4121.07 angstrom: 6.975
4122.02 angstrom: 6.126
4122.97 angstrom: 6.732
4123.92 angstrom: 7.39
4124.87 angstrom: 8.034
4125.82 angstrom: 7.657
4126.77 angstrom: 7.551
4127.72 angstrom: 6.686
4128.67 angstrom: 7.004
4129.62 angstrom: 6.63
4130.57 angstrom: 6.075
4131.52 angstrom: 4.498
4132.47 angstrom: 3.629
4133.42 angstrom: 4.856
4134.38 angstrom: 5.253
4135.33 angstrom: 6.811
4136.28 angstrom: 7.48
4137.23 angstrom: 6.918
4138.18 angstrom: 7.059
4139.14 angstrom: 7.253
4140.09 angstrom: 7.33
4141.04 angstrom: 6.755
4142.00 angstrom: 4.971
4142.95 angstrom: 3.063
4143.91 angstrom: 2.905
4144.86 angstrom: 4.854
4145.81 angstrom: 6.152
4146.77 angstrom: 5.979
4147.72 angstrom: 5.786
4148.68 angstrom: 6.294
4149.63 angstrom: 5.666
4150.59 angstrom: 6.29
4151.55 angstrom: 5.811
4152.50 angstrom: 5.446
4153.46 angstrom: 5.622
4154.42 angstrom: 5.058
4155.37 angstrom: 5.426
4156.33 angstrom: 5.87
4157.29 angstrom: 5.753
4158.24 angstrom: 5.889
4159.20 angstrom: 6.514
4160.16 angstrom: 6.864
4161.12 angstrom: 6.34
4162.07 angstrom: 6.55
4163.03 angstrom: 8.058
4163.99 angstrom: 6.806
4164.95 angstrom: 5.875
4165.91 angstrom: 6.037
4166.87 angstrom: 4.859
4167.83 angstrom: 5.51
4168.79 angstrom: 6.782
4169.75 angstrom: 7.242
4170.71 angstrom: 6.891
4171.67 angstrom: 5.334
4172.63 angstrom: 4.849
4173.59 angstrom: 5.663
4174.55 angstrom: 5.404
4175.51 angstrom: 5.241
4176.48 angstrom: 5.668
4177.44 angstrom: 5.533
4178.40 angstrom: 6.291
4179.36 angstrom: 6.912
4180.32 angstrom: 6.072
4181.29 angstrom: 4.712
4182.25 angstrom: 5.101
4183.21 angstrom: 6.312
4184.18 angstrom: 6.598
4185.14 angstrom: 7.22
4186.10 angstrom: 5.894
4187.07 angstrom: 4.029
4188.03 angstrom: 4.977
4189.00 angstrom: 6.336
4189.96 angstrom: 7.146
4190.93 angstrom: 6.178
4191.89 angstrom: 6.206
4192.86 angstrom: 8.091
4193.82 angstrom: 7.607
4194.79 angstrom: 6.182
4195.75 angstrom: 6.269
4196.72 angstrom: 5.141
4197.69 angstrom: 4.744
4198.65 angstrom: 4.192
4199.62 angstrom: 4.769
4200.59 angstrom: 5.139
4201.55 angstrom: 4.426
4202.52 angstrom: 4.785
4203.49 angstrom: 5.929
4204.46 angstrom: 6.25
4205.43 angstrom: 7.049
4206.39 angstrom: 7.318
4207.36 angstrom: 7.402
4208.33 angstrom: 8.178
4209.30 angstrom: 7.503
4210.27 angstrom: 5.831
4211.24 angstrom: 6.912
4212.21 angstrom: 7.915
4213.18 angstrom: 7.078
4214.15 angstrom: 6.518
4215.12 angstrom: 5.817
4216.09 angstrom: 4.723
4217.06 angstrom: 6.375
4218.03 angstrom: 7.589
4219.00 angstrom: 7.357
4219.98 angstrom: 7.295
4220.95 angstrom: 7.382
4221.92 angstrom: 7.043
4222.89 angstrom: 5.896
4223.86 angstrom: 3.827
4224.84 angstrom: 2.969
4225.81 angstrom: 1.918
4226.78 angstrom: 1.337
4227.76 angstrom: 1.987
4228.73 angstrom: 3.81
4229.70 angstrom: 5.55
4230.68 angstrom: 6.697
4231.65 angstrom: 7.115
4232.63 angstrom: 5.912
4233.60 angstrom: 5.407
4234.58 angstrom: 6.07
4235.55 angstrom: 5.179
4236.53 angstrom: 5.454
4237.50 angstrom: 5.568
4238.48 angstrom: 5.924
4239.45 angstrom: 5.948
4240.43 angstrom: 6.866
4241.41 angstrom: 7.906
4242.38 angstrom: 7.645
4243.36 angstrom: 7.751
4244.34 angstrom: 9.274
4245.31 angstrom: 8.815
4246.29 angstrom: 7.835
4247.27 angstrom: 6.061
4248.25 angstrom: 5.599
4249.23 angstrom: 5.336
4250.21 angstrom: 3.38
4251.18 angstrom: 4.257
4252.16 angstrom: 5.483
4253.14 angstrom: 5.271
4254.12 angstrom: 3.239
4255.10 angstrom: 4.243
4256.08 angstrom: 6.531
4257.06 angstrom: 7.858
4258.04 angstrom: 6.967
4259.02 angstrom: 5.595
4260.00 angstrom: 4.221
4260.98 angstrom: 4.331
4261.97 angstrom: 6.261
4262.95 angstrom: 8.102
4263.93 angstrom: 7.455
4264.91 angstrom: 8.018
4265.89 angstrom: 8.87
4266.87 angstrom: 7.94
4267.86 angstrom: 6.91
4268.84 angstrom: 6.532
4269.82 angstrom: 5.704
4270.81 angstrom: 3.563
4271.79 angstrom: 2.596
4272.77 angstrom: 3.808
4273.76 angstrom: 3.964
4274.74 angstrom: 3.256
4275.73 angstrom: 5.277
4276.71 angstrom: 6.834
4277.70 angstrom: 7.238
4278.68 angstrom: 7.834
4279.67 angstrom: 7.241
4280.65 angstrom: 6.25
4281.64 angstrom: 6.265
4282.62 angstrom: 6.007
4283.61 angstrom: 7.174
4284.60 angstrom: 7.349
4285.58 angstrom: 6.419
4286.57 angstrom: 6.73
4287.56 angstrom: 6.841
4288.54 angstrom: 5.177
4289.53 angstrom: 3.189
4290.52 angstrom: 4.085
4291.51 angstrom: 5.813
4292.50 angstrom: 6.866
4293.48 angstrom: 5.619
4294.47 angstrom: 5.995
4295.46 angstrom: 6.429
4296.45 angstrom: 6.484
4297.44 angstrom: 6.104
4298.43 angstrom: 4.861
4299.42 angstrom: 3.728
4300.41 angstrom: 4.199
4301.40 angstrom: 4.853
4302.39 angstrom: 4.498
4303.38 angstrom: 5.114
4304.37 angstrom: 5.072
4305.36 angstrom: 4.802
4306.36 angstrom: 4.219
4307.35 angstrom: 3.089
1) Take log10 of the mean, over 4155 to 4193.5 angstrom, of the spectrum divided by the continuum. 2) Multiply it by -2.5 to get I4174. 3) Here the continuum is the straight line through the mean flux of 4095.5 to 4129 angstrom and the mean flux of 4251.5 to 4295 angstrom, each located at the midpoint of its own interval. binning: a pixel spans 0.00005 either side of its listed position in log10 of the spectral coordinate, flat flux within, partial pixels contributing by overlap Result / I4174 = 0.04 mag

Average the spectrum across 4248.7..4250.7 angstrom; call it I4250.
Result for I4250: 4.39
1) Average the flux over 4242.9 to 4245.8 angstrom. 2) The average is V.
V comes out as 8.63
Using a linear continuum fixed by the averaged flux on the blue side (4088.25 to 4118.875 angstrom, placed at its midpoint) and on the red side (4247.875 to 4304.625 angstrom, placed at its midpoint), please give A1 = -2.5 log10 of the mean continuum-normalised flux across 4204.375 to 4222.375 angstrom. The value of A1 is -0.16 mag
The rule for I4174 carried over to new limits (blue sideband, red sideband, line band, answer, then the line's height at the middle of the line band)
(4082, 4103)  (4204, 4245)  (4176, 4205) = 0.079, 6.26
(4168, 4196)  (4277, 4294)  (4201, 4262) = 0.042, 6.16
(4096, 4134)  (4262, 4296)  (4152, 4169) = 0.039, 6.28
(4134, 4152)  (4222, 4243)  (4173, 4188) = -0.020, 5.64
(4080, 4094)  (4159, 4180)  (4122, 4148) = 0.091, 6.65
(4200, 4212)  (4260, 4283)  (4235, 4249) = -0.100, 6.22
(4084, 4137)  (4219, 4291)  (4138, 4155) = 0.131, 6.38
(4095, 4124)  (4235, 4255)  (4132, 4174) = 0.062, 6.27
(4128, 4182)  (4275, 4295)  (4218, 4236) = 0.160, 6.05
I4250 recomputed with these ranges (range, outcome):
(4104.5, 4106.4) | 6.68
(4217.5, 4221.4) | 7.39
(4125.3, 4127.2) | 7.62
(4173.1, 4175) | 5.54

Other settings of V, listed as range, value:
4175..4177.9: 5.47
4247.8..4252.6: 4.8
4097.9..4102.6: 5.42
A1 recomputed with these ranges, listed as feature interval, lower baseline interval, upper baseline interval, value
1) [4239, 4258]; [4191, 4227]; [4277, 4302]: -0.055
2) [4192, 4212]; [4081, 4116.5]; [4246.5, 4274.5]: -0.035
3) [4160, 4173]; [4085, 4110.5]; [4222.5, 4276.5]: -0.019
